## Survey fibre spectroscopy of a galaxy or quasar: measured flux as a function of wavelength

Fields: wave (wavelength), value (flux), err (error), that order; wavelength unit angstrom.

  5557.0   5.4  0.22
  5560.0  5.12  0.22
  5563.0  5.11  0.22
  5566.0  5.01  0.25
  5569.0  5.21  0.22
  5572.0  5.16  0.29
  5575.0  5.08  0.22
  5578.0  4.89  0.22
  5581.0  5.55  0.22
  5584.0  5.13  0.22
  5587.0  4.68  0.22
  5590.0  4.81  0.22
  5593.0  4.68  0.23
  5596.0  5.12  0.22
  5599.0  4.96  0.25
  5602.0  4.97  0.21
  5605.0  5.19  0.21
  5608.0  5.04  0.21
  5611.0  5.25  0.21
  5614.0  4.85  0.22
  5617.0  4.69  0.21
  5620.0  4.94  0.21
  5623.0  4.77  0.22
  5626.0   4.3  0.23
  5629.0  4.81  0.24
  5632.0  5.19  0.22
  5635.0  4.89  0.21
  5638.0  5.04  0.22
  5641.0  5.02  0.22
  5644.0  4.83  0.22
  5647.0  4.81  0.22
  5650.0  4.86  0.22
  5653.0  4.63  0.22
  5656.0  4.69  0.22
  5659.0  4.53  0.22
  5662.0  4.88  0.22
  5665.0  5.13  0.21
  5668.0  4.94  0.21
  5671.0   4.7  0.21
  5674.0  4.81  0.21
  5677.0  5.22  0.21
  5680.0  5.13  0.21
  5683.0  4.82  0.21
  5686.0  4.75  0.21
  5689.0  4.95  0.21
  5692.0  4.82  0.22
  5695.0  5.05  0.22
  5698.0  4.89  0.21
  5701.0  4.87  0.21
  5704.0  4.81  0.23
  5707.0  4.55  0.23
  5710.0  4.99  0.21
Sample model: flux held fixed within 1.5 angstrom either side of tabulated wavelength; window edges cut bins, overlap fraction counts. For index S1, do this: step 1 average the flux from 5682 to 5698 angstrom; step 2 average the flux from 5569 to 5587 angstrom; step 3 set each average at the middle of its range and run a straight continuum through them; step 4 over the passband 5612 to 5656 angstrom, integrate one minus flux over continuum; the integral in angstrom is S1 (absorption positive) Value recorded 1.5 angstrom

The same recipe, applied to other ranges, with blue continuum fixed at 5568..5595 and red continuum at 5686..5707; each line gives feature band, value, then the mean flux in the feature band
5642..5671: 0.6 angstrom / 4.81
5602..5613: -0.3 angstrom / 5.12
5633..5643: -0.1 angstrom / 4.99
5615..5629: 0.8 angstrom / 4.7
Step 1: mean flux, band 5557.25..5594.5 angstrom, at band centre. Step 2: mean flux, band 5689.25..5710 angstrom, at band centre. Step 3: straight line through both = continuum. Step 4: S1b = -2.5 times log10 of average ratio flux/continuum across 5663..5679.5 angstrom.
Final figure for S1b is -0.02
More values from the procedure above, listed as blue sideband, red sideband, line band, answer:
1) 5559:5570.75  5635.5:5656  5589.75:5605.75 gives 0.011 mag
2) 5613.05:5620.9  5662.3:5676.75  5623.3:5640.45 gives -0.001 mag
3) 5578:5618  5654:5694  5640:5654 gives 0.019 mag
